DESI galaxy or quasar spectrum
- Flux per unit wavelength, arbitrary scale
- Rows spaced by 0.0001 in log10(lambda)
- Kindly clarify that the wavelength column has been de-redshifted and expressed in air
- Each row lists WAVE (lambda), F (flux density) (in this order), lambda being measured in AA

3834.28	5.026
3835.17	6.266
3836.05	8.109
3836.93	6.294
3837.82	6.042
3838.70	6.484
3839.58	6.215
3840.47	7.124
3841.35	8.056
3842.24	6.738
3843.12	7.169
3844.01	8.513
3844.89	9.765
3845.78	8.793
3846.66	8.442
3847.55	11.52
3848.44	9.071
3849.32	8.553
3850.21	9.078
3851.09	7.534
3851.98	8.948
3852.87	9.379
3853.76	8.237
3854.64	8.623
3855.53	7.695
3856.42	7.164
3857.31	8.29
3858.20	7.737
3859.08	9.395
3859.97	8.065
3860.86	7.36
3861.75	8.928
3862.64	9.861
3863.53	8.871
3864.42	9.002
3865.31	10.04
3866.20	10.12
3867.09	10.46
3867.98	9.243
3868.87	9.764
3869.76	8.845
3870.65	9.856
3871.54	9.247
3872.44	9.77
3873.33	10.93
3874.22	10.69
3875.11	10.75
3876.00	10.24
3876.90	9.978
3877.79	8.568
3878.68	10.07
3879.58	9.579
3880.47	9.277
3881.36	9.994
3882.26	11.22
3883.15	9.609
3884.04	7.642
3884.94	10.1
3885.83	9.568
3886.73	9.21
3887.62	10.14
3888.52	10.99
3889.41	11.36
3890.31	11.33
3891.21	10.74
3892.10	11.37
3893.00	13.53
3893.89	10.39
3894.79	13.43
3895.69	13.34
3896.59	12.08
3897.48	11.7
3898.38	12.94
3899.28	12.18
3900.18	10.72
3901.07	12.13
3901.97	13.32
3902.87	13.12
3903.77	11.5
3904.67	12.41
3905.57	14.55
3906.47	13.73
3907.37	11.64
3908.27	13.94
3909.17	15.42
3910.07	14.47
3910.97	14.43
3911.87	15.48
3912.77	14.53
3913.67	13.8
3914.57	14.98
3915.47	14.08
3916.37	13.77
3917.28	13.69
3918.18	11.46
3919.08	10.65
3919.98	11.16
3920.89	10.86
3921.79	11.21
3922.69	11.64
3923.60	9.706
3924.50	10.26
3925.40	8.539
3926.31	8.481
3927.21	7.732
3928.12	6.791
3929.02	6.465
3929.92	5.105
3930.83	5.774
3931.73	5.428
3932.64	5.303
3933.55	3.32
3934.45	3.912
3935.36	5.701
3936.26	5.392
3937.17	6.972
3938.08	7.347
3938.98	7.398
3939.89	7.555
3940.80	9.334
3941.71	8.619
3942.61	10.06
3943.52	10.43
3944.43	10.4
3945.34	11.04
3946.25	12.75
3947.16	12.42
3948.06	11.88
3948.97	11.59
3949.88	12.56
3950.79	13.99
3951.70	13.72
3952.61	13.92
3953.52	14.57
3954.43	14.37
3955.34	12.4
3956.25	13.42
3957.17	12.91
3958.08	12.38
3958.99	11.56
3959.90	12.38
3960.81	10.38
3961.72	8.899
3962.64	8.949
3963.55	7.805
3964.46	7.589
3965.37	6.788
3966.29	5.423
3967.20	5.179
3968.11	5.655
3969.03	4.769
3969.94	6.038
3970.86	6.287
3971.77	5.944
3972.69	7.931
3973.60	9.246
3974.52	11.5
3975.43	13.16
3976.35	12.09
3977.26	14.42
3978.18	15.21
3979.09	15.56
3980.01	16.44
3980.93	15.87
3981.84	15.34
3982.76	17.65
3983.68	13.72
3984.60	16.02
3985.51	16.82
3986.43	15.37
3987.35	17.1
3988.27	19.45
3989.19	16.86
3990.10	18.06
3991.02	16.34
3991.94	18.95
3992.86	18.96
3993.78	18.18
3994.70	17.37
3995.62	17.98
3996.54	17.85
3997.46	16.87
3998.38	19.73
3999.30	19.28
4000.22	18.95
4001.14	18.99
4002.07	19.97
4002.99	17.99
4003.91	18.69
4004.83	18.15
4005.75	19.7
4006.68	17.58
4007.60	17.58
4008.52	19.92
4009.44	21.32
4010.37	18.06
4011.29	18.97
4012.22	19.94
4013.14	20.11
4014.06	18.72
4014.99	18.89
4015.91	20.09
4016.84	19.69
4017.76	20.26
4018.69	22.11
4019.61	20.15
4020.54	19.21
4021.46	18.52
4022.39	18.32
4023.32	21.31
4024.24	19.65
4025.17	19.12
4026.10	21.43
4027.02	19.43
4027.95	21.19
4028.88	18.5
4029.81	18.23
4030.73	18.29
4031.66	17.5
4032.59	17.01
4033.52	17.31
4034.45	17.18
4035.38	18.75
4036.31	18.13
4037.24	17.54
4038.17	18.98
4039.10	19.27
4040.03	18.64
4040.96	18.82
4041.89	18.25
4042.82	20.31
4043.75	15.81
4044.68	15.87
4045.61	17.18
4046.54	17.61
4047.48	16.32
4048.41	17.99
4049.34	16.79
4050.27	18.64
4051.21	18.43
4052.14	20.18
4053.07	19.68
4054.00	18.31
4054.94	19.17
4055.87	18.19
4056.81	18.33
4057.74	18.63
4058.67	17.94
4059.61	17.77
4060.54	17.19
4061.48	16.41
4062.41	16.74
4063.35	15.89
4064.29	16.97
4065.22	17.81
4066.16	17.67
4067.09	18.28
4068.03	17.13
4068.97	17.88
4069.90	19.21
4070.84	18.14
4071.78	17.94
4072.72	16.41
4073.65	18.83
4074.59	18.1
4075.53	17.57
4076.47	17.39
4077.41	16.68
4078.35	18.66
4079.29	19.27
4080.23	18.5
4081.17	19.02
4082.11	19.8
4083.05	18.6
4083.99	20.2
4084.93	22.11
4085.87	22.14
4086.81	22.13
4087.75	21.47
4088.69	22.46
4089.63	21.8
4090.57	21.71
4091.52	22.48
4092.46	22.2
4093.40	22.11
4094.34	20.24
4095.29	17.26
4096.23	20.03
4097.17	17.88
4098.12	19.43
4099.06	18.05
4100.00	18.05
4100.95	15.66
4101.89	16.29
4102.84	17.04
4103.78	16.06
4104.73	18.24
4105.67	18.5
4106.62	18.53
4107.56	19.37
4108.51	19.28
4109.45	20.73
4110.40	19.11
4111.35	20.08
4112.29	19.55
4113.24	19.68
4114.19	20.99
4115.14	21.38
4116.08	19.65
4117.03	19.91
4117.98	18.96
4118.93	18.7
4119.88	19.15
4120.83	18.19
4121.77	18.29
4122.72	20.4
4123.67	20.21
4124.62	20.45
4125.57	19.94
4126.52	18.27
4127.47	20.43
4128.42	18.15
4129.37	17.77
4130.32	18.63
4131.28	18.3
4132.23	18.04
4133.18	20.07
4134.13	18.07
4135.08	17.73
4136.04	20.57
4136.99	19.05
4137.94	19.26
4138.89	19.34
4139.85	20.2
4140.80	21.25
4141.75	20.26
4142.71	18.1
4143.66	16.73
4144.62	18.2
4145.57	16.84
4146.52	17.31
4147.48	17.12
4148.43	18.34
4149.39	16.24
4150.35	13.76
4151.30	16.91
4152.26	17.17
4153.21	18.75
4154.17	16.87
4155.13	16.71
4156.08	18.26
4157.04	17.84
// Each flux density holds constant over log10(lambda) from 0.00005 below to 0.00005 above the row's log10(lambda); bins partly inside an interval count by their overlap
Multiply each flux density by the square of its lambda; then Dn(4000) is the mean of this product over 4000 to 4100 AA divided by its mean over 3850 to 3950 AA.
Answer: 2.0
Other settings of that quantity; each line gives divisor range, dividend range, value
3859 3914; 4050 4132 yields 1.89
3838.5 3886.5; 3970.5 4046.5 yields 2.10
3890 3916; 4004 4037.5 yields 1.56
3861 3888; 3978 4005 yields 1.91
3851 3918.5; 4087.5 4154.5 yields 1.95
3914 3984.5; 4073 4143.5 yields 2.04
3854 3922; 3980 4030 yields 1.79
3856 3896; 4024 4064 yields 2.00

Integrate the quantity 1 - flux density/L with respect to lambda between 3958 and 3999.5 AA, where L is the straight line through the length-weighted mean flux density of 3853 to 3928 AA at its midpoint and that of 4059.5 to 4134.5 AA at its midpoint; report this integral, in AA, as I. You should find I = 3.8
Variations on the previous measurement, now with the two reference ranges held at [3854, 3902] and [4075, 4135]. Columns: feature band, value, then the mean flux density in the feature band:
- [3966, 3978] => 4.7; 8.48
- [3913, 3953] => 8.4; 9.73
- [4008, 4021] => -3.4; 19.8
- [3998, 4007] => -2.2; 18.9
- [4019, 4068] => -4.3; 18.3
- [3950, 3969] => 4.0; 10.5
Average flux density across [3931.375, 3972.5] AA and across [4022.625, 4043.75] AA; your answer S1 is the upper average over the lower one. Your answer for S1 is 2.04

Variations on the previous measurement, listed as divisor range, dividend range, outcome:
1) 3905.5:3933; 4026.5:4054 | 1.64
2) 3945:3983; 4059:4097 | 1.70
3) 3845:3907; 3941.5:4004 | 1.31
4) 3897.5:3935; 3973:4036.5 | 1.63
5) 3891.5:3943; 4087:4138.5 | 1.82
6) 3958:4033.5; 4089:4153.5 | 1.19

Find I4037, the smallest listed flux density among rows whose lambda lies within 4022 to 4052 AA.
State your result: 15.81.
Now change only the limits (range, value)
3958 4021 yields 4.769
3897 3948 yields 3.32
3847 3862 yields 7.164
